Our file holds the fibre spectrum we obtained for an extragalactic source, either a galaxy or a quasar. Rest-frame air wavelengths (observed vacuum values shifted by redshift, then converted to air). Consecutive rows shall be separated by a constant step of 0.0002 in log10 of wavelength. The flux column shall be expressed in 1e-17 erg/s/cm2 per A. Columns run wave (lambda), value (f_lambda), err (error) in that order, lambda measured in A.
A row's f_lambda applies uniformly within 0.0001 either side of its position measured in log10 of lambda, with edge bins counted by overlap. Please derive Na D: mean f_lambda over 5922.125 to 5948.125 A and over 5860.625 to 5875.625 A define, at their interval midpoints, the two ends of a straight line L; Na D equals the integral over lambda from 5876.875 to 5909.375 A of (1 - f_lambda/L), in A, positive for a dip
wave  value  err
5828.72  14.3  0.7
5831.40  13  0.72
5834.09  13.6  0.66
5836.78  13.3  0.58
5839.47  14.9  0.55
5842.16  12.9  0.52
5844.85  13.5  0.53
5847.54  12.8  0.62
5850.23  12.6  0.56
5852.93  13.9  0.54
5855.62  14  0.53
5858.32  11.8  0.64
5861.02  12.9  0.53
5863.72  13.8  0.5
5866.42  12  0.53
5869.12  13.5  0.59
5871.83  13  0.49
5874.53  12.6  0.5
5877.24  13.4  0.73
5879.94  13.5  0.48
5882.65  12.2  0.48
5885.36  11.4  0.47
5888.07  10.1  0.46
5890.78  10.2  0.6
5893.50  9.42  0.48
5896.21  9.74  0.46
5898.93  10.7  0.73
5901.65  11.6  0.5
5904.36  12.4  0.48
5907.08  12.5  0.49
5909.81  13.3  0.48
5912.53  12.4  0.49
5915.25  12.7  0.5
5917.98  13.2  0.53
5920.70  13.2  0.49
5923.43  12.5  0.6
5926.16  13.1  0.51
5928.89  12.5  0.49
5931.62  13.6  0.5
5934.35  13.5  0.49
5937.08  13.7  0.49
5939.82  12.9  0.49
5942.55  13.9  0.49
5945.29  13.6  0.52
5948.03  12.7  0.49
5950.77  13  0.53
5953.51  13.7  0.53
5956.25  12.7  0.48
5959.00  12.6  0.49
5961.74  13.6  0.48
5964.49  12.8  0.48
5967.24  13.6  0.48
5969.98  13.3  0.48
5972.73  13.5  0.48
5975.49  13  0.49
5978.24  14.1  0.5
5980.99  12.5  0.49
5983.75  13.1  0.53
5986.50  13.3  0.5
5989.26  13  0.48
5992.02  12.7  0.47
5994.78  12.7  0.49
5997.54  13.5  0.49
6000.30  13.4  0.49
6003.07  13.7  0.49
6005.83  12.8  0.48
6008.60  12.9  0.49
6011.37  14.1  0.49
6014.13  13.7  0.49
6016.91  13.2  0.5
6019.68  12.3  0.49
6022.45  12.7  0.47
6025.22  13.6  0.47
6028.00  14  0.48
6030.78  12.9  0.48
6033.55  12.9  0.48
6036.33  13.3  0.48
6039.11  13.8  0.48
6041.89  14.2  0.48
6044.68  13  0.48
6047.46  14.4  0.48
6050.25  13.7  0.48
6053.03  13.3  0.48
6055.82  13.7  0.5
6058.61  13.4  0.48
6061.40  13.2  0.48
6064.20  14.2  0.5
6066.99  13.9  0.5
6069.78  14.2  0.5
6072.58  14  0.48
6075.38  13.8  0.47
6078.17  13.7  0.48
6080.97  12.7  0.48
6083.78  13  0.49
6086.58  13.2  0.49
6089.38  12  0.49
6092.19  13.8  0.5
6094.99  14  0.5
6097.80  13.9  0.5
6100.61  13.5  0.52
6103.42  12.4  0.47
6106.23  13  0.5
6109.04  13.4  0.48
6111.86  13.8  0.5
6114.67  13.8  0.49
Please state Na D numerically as 4.10 A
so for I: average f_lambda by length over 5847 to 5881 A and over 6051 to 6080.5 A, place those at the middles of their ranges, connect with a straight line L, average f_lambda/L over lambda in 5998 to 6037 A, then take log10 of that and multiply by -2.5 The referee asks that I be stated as 0.02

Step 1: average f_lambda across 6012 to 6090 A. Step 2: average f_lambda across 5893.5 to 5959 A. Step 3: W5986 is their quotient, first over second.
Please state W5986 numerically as 1.1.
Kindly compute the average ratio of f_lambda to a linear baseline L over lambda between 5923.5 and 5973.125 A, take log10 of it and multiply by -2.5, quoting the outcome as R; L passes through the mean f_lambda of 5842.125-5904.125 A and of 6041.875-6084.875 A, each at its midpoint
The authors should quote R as -0.04 mag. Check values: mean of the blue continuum 12.2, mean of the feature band 13.2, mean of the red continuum 13.6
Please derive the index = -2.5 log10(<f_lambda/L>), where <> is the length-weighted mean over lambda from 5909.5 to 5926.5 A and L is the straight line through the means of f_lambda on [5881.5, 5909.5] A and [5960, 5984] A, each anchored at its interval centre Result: -0.10 mag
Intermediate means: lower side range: 11.1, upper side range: 13.3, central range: 12.9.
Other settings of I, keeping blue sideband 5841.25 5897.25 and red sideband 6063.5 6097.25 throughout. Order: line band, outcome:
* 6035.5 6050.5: -0.034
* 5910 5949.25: -0.036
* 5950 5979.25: -0.031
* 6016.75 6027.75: 0.015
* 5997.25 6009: -0.013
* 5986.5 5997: 0.010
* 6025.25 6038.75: -0.007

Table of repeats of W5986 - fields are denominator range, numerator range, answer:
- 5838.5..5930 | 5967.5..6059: 1.07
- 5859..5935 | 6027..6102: 1.10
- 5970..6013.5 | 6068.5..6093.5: 1.01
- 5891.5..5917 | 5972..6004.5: 1.14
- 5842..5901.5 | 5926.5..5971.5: 1.08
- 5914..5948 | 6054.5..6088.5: 1.03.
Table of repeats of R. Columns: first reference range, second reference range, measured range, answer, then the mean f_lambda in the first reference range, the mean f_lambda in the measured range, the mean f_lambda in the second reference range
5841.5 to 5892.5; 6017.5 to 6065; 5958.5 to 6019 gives 0.00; 12.6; 13.2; 13.4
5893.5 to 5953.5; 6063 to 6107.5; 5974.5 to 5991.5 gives -0.02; 12.7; 13.1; 13.5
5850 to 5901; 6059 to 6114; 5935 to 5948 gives -0.08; 12.1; 13.4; 13.5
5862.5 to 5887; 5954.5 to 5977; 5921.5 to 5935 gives 0.00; 12.8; 13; 13.2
